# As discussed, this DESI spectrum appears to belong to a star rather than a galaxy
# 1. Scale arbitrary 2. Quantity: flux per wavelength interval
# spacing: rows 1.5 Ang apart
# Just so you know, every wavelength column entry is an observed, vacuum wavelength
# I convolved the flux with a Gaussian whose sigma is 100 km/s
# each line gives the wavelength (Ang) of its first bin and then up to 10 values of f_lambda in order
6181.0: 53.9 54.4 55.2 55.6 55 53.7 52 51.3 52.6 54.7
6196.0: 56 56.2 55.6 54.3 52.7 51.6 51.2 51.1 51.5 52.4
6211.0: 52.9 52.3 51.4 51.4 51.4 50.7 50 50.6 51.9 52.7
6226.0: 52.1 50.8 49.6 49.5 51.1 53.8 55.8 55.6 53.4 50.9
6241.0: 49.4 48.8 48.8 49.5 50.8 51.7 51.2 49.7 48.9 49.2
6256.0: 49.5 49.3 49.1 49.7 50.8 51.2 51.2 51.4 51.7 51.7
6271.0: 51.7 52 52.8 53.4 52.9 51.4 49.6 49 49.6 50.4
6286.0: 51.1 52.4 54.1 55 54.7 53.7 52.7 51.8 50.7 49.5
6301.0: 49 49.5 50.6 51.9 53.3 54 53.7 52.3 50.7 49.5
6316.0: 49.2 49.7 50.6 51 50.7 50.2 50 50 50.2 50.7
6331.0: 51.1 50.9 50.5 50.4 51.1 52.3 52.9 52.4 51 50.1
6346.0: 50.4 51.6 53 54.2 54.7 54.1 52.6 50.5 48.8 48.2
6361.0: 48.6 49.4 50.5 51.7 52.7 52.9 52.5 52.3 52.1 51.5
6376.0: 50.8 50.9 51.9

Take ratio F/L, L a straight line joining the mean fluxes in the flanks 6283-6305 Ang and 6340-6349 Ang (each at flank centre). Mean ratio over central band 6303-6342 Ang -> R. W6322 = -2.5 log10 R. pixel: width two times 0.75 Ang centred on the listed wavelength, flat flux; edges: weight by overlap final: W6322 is 0.01 mag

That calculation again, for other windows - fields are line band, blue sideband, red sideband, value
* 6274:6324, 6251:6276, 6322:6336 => -0.02 mag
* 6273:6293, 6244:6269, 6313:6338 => -0.04 mag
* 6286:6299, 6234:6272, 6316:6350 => -0.04 mag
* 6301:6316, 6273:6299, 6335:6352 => 0.01 mag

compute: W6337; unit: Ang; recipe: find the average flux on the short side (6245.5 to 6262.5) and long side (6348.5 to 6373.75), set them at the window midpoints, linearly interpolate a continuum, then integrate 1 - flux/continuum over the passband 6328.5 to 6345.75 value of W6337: 0.04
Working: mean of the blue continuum 50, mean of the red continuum 51.7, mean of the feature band 51.2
